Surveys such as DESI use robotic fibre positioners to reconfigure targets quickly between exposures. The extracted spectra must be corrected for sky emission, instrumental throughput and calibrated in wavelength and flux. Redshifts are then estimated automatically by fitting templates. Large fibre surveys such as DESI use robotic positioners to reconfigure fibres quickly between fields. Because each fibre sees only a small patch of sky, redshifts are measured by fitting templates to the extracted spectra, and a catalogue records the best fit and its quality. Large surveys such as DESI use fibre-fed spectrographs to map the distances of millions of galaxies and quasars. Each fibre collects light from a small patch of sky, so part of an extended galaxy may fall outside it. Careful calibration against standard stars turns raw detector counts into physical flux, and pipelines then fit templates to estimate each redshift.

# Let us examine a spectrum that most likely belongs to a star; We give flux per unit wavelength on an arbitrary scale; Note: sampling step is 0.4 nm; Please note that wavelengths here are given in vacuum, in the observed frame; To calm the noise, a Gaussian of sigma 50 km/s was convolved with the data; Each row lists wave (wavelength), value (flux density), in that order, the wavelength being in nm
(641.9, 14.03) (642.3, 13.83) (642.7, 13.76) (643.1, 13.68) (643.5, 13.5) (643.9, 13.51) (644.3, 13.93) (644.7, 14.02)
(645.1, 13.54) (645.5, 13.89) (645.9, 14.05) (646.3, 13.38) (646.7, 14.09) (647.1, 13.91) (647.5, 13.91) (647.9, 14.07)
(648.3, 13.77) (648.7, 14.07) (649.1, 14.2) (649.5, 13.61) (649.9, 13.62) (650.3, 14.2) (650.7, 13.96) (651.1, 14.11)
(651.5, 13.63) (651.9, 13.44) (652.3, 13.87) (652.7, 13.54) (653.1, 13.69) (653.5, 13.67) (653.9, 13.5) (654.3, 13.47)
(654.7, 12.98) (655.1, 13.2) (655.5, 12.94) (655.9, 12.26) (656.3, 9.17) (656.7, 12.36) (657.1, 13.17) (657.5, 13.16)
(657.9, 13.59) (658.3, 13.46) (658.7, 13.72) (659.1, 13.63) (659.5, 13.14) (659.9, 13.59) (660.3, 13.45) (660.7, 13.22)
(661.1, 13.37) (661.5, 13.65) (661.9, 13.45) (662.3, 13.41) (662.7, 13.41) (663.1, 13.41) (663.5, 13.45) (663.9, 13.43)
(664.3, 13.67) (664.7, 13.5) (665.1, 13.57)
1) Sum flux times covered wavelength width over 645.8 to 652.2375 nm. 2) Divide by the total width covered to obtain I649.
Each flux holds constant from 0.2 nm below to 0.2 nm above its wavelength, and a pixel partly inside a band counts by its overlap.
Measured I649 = 13.9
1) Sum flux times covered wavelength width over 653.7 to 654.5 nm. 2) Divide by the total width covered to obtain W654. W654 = 13.5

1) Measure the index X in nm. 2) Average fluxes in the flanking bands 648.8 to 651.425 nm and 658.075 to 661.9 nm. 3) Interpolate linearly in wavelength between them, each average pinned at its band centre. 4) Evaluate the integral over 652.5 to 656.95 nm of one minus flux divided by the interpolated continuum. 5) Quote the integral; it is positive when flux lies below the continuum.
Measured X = 0.30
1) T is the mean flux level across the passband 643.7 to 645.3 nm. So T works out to 13.7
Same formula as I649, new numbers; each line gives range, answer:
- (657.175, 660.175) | 13.5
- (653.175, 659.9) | 13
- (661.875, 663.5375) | 13.4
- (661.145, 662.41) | 13.5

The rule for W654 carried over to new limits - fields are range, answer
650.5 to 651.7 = 13.9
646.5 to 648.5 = 13.9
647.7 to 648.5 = 13.9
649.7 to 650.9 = 13.9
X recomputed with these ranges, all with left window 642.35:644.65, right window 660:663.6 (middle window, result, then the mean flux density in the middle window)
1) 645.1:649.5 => -0.08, 13.9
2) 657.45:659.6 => 0.00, 13.5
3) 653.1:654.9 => 0.01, 13.4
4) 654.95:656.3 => 0.13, 12.2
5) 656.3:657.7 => 0.12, 12.4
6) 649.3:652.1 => -0.04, 13.8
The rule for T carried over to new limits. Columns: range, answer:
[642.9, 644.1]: 13.6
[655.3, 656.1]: 12.6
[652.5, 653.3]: 13.6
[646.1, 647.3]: 13.8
